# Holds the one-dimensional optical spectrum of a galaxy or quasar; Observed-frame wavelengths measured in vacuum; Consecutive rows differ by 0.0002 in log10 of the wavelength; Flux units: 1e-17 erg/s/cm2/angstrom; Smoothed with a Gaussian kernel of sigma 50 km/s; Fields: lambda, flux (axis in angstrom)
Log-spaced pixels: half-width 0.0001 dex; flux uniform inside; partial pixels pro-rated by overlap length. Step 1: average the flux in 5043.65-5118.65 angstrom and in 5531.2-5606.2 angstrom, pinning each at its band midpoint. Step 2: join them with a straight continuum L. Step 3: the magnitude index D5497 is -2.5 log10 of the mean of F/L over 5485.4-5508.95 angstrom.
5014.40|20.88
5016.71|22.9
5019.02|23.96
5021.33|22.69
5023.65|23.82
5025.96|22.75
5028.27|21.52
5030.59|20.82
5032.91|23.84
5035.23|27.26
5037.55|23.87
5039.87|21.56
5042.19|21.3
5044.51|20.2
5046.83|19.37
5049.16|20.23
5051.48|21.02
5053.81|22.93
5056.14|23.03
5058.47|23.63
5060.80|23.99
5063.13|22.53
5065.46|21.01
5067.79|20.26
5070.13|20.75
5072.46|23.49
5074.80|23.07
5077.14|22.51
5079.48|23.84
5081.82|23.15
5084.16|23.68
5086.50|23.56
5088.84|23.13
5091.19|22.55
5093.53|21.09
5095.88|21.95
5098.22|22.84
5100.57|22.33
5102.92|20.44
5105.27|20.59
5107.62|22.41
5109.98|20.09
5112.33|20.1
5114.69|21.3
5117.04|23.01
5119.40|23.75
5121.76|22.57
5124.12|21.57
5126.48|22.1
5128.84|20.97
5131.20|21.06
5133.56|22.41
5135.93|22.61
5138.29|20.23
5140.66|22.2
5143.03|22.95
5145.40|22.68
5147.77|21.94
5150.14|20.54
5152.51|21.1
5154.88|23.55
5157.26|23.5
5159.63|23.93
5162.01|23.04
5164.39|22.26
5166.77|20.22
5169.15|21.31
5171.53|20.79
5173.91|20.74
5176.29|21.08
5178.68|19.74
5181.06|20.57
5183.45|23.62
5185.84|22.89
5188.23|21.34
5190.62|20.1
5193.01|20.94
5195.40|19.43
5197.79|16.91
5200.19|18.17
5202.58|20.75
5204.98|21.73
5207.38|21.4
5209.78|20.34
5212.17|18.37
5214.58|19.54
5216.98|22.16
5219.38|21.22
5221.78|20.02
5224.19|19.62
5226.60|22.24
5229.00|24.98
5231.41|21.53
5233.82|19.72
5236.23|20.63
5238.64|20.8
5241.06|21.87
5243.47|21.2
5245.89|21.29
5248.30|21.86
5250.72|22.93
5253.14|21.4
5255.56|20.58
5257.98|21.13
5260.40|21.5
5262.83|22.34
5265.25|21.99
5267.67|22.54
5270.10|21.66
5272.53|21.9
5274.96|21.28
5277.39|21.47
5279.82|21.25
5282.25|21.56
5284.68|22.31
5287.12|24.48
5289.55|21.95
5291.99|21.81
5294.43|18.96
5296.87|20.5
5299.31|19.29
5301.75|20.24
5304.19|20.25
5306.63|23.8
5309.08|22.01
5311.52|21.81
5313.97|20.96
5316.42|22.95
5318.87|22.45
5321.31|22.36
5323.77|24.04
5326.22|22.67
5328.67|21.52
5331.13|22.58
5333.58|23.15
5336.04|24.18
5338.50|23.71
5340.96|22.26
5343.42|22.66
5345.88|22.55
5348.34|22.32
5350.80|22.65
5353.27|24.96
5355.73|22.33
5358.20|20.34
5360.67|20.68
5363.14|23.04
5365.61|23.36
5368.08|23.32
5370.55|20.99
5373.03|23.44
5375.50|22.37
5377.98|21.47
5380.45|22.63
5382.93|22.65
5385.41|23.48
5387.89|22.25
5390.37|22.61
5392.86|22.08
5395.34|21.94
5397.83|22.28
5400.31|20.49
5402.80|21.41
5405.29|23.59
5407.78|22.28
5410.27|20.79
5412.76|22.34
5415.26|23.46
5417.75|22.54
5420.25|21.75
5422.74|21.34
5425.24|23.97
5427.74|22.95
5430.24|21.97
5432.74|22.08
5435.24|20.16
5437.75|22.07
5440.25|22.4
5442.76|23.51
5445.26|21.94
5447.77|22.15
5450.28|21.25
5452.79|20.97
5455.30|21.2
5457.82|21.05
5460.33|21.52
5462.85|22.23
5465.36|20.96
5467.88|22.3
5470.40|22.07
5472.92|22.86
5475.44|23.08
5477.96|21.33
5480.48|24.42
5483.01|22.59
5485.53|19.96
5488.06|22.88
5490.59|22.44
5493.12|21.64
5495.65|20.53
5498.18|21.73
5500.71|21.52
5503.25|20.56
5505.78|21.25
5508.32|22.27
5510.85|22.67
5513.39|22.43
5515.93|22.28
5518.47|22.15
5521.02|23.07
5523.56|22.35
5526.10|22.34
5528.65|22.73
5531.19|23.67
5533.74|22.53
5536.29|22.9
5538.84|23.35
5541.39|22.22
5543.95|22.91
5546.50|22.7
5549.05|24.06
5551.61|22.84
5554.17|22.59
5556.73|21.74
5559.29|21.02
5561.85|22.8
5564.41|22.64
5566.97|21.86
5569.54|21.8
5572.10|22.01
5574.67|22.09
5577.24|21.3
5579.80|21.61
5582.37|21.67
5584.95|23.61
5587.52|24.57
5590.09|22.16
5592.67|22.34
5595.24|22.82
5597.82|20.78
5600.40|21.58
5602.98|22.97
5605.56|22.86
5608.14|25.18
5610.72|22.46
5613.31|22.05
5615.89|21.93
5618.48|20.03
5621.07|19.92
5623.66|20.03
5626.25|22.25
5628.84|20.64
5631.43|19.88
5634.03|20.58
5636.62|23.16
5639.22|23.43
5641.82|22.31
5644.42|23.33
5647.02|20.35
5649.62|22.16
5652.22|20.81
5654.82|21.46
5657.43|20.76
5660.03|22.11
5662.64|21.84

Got 0.04 mag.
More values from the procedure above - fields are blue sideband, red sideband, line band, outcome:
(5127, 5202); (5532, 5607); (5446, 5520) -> 0.02 mag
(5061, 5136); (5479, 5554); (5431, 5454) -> 0.02 mag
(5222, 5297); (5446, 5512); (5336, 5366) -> -0.05 mag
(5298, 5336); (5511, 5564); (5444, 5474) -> 0.04 mag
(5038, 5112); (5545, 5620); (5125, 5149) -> 0.01 mag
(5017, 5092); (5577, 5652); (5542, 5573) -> -0.02 mag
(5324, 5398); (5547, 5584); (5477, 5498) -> 0.02 mag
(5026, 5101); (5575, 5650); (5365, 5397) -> -0.02 mag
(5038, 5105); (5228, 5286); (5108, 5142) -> 0.01 mag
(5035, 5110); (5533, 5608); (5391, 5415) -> 0.02 mag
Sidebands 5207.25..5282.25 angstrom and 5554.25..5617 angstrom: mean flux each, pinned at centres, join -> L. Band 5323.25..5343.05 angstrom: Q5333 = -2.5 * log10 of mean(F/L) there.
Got -0.067 mag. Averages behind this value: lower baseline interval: 21.3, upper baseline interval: 22.3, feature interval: 23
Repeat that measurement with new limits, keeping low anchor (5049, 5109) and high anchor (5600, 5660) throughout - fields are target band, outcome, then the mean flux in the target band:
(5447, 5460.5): 0.03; 21.3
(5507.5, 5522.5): -0.03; 22.5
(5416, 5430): -0.03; 22.5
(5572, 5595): -0.03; 22.4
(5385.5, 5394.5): -0.02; 22.4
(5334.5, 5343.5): -0.06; 23.3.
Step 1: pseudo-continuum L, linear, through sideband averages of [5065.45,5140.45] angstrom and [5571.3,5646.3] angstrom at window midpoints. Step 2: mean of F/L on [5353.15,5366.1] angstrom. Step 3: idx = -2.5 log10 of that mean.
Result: -0.01 mag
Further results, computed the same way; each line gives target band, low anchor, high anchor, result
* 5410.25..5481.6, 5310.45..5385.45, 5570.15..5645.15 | 0.01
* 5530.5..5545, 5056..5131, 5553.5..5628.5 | -0.04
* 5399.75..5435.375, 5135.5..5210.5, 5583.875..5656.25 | -0.02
